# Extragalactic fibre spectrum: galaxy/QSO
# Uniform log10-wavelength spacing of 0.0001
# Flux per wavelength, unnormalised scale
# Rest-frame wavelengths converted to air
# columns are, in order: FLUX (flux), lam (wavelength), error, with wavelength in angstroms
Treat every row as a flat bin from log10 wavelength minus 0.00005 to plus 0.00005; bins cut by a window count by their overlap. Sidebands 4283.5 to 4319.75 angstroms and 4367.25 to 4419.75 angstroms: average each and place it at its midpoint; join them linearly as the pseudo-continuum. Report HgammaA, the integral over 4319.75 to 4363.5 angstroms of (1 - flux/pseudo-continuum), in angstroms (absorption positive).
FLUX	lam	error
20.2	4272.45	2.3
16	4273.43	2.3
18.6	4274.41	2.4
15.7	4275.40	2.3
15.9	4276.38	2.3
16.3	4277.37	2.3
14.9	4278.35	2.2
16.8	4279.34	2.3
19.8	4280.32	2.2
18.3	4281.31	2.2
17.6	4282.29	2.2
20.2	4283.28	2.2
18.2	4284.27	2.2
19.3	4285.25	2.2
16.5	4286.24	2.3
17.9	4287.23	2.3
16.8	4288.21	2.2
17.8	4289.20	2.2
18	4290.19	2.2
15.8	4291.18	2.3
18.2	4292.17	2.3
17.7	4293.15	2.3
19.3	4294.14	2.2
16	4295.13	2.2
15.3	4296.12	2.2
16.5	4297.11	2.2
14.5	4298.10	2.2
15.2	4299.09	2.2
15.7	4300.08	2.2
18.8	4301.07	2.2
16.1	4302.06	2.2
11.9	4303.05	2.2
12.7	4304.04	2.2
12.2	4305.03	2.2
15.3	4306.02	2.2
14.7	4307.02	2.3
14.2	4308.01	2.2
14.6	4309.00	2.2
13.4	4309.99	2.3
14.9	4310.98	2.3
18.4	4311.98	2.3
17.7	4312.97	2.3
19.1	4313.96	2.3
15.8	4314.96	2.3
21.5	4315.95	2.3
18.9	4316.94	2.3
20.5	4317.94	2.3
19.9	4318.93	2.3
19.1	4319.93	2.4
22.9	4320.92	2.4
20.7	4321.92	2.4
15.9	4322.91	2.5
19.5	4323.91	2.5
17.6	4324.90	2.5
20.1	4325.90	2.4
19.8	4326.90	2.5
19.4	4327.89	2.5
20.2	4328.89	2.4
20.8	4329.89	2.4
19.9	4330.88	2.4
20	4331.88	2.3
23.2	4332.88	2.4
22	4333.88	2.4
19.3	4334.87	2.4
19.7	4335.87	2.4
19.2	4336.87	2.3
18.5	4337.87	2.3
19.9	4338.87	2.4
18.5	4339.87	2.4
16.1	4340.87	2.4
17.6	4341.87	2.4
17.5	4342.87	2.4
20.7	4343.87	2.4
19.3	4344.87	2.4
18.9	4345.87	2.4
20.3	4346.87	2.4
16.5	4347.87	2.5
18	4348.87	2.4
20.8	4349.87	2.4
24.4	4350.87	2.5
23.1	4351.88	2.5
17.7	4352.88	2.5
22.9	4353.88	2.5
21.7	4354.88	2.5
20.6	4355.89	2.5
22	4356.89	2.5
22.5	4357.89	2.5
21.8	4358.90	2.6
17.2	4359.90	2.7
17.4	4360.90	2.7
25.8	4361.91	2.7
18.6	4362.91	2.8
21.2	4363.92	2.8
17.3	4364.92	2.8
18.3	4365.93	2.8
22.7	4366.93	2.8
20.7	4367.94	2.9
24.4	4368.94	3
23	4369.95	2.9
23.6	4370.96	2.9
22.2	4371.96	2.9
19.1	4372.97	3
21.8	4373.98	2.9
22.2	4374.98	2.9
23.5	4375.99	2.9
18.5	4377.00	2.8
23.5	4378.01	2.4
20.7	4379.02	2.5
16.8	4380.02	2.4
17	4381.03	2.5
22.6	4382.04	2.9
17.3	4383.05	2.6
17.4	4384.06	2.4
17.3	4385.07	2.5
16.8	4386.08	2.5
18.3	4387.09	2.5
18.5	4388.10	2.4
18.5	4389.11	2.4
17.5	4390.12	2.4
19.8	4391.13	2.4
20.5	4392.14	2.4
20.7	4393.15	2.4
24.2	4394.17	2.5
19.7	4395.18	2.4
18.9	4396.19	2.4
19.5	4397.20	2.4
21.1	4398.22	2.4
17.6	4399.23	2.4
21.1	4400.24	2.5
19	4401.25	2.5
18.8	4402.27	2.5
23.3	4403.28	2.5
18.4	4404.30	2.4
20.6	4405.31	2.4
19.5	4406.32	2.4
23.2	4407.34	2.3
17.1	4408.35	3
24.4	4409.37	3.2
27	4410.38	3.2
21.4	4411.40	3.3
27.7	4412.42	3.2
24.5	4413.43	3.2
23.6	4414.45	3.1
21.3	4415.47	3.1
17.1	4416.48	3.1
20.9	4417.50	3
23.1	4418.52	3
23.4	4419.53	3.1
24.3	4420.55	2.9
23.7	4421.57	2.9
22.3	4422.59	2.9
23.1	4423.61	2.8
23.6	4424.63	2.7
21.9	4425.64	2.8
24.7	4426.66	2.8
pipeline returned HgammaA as -3.6 angstroms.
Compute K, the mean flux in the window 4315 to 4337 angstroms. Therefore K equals 19.9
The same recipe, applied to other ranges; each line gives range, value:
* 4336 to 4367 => 19.9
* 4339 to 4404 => 20.1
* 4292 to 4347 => 17.9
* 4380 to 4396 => 19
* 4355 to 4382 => 20.9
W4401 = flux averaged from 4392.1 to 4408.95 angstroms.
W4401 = 20.2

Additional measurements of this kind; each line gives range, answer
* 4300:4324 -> 17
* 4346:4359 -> 20.9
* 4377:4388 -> 18.7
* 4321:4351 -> 19.5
